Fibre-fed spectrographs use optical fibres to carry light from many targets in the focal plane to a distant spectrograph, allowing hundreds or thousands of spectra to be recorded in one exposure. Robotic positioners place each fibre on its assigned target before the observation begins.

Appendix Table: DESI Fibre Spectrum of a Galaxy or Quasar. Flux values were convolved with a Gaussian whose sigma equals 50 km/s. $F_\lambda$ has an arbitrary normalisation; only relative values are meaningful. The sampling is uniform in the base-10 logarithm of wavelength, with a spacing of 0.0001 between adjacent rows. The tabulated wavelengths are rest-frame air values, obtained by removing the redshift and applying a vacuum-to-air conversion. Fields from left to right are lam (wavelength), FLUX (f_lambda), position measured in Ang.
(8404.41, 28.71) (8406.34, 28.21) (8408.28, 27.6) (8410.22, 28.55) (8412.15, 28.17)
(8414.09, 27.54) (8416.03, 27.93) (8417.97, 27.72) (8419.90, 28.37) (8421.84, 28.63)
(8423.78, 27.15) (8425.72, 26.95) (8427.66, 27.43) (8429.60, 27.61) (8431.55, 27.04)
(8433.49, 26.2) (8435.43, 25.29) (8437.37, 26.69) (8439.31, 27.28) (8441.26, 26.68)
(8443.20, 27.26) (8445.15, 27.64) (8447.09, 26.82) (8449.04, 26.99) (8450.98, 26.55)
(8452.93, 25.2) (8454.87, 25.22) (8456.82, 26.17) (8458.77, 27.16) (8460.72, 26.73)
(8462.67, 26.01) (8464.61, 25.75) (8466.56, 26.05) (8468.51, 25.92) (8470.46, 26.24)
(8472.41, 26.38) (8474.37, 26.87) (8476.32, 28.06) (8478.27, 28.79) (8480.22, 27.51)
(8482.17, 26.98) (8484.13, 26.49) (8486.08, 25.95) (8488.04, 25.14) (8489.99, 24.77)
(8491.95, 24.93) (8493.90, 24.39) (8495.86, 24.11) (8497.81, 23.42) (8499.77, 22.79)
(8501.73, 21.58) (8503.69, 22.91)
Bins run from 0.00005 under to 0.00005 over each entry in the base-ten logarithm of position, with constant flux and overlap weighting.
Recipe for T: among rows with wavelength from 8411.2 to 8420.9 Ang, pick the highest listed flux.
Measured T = 28.37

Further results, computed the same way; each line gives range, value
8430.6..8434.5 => 27.04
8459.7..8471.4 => 26.73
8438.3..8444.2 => 27.28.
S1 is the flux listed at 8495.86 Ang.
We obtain 24.11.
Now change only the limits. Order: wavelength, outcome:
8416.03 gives 27.93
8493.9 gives 24.39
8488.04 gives 25.14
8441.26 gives 26.68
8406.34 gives 28.21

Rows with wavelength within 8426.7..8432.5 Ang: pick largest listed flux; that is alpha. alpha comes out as 27.61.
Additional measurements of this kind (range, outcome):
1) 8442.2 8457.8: 27.64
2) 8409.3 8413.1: 28.55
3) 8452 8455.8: 25.22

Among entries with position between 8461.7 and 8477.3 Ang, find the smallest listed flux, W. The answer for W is 25.75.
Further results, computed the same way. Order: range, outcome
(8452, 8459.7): 25.2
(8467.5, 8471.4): 25.92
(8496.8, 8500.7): 22.79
